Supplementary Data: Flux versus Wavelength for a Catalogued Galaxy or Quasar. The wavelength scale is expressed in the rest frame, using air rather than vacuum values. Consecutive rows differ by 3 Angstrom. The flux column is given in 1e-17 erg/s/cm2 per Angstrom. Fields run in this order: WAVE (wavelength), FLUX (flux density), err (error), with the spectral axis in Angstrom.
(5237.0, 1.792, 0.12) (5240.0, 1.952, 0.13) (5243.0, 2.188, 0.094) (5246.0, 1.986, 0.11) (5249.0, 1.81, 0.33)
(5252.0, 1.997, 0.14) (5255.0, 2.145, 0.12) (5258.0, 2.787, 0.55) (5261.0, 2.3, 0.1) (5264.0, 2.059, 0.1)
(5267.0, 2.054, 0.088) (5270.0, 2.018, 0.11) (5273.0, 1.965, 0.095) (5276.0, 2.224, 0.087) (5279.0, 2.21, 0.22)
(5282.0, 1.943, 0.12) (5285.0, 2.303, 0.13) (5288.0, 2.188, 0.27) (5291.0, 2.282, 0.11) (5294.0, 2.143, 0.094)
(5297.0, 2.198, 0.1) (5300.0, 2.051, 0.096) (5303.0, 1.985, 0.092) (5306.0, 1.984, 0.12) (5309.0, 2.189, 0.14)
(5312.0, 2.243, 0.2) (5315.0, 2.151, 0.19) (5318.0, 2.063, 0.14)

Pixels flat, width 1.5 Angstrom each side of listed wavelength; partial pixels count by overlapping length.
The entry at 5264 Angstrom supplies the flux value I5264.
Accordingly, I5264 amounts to 2.059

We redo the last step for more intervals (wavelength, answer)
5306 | 1.984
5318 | 2.063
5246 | 1.986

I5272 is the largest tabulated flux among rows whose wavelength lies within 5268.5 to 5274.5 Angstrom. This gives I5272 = 2.018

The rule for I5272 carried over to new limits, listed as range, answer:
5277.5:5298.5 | 2.303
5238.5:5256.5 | 2.188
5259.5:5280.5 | 2.3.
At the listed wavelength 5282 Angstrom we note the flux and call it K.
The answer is 1.943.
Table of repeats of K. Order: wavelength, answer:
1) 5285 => 2.303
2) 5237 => 1.792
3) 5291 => 2.282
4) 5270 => 2.018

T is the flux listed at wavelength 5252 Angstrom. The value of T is 1.997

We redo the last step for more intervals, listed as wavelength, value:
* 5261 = 2.3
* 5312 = 2.243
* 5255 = 2.145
